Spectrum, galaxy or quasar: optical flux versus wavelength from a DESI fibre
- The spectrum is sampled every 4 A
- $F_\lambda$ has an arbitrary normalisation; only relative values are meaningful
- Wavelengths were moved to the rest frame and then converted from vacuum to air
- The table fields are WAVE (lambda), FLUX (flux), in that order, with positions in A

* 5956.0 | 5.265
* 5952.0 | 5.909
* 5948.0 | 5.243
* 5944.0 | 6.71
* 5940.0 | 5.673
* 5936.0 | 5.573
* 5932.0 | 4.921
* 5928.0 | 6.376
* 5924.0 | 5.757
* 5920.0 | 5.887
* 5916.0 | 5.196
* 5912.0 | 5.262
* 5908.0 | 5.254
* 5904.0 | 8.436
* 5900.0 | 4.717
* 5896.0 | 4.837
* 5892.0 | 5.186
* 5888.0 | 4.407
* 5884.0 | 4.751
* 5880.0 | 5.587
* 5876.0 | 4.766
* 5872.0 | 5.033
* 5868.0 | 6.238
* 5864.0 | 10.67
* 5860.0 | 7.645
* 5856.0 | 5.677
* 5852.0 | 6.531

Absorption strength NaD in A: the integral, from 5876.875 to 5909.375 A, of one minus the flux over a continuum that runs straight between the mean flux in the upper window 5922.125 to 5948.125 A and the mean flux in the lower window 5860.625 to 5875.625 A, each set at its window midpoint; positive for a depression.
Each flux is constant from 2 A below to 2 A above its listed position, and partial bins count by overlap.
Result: 5.9 A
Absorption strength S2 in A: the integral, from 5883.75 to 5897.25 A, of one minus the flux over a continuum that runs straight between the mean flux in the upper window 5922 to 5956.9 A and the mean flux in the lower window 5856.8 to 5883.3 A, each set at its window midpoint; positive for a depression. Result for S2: 3.2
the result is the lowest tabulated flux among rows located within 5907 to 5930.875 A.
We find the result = 5.196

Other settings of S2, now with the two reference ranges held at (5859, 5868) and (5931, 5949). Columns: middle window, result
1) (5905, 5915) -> 1.9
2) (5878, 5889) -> 4.1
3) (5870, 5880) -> 3.9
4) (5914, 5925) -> 1.5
